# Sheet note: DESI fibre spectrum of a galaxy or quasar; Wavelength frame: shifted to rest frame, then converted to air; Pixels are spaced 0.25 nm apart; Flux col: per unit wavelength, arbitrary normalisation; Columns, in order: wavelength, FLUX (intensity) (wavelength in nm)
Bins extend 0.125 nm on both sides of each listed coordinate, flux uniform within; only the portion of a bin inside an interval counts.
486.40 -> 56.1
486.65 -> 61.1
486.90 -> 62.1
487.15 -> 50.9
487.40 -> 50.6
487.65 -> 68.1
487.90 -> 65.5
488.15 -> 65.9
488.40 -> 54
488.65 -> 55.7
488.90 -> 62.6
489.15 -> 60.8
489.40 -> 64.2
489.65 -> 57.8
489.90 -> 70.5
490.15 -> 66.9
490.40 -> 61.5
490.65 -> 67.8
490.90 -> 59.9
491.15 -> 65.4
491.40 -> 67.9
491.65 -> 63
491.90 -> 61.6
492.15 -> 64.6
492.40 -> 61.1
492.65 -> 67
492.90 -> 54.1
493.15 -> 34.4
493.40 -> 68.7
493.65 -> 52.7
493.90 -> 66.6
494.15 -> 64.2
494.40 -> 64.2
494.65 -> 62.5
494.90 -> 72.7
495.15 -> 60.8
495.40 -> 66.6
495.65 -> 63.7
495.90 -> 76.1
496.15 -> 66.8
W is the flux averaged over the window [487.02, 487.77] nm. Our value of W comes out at 56.5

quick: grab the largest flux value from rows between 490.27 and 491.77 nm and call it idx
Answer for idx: 67.9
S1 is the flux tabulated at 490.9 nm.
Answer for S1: 59.9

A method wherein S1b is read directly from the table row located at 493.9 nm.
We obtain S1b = 66.6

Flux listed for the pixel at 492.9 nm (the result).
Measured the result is 54.1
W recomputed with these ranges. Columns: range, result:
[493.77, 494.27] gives 65.3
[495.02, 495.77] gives 63.8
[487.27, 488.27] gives 62.5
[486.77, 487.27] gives 56.6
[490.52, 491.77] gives 64.8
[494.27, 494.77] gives 63.4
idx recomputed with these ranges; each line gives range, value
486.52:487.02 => 62.1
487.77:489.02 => 65.9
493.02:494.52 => 68.7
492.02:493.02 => 67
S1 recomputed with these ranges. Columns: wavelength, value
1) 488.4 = 54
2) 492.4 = 61.1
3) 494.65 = 62.5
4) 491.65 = 63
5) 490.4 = 61.5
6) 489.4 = 64.2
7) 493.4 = 68.7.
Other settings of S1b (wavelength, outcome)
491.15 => 65.4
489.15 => 60.8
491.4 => 67.9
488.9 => 62.6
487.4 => 50.6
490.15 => 66.9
